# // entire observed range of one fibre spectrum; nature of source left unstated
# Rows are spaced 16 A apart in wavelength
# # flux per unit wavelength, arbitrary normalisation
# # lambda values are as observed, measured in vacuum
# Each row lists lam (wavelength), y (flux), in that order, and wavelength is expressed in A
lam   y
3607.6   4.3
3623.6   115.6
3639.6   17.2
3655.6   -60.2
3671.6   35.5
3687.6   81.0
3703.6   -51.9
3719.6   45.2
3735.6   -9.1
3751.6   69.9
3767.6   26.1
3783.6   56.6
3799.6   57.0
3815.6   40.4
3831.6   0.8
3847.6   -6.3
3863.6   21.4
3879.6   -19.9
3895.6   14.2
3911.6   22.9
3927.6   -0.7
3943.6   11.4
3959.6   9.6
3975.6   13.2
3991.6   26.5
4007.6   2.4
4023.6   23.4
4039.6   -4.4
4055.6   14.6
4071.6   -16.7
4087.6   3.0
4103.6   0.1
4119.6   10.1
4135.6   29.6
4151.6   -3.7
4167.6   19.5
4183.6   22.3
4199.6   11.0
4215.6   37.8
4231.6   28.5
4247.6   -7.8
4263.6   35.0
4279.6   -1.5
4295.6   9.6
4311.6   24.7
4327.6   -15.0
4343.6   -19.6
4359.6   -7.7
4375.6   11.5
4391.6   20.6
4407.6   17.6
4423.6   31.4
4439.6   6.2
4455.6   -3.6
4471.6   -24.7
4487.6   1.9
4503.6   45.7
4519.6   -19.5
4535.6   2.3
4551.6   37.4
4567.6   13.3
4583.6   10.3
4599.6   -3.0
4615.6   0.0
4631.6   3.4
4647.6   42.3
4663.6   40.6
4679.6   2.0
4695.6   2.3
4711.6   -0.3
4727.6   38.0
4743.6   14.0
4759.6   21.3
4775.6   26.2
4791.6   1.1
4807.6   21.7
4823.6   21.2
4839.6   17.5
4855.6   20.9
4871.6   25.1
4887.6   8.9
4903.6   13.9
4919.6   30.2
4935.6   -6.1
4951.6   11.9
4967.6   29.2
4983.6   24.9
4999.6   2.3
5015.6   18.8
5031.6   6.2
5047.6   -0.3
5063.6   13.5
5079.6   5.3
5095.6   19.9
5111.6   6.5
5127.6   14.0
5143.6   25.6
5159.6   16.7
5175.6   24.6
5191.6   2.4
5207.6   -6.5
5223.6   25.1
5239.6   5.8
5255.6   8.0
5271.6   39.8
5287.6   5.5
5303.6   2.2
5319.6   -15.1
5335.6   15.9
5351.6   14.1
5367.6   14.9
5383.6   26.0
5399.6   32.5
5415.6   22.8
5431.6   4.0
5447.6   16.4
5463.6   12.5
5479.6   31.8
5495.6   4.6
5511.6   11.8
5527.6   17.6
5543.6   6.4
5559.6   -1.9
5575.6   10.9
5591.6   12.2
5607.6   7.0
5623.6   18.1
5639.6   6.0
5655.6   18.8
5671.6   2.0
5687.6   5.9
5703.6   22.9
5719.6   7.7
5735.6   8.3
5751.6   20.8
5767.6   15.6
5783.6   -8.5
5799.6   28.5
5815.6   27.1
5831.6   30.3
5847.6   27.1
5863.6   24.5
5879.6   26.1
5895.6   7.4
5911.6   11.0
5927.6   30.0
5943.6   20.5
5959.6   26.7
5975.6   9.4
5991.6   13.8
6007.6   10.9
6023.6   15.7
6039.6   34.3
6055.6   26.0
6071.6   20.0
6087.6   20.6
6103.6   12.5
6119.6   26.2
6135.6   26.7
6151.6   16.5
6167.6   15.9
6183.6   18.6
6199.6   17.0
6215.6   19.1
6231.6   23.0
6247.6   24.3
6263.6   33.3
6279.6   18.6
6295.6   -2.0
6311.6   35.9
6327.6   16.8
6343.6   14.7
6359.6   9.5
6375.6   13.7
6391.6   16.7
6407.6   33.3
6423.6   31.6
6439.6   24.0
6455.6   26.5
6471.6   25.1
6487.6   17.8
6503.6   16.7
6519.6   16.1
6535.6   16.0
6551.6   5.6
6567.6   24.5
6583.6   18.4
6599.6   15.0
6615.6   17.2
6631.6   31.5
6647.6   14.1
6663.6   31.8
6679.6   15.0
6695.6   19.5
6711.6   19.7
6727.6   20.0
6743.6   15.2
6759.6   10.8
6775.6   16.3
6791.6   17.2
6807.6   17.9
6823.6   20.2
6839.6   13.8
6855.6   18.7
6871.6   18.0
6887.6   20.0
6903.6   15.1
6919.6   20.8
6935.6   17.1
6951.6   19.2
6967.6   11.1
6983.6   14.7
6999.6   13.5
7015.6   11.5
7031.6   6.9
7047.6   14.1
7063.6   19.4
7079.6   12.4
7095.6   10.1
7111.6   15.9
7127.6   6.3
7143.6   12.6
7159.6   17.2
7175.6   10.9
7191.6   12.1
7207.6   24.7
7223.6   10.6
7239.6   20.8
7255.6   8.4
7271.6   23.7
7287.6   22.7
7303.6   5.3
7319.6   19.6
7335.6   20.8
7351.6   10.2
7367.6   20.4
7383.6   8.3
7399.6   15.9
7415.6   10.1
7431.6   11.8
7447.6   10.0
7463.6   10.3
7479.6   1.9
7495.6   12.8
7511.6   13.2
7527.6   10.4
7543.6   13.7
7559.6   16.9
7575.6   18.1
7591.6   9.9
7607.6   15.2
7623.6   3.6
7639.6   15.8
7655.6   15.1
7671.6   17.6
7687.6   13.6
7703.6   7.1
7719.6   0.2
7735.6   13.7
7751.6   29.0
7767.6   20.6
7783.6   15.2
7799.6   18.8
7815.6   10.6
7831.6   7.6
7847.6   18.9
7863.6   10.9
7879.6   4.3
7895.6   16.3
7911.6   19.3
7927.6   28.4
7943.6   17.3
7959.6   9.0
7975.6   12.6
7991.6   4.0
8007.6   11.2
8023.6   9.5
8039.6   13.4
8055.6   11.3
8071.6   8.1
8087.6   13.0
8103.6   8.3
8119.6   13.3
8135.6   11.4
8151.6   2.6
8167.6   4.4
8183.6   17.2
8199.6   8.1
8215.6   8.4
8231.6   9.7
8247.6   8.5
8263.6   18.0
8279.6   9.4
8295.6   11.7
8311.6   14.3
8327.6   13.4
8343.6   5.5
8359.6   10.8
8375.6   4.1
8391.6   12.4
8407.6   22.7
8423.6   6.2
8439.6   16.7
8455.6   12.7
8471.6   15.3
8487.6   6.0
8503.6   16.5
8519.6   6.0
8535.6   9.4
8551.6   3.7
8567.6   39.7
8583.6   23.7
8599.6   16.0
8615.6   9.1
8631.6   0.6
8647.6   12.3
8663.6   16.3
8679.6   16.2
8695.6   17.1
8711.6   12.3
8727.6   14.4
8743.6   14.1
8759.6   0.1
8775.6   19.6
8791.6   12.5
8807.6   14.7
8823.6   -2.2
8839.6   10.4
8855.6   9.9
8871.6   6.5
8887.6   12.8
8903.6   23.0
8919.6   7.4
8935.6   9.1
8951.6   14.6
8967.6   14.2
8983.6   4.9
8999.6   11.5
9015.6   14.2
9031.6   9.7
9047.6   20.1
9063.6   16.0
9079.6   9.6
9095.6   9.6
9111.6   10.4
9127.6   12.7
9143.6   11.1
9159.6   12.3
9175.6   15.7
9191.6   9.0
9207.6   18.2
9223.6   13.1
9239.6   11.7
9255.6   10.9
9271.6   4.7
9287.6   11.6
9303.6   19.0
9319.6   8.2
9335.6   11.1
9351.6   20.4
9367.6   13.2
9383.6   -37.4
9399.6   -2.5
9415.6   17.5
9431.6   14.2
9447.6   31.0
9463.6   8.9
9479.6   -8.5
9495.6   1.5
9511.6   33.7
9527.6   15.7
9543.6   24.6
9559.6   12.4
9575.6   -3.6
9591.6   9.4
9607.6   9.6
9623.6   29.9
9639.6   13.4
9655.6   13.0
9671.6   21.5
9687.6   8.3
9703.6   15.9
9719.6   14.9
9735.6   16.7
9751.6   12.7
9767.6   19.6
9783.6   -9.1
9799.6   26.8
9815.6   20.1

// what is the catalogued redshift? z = 1.30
